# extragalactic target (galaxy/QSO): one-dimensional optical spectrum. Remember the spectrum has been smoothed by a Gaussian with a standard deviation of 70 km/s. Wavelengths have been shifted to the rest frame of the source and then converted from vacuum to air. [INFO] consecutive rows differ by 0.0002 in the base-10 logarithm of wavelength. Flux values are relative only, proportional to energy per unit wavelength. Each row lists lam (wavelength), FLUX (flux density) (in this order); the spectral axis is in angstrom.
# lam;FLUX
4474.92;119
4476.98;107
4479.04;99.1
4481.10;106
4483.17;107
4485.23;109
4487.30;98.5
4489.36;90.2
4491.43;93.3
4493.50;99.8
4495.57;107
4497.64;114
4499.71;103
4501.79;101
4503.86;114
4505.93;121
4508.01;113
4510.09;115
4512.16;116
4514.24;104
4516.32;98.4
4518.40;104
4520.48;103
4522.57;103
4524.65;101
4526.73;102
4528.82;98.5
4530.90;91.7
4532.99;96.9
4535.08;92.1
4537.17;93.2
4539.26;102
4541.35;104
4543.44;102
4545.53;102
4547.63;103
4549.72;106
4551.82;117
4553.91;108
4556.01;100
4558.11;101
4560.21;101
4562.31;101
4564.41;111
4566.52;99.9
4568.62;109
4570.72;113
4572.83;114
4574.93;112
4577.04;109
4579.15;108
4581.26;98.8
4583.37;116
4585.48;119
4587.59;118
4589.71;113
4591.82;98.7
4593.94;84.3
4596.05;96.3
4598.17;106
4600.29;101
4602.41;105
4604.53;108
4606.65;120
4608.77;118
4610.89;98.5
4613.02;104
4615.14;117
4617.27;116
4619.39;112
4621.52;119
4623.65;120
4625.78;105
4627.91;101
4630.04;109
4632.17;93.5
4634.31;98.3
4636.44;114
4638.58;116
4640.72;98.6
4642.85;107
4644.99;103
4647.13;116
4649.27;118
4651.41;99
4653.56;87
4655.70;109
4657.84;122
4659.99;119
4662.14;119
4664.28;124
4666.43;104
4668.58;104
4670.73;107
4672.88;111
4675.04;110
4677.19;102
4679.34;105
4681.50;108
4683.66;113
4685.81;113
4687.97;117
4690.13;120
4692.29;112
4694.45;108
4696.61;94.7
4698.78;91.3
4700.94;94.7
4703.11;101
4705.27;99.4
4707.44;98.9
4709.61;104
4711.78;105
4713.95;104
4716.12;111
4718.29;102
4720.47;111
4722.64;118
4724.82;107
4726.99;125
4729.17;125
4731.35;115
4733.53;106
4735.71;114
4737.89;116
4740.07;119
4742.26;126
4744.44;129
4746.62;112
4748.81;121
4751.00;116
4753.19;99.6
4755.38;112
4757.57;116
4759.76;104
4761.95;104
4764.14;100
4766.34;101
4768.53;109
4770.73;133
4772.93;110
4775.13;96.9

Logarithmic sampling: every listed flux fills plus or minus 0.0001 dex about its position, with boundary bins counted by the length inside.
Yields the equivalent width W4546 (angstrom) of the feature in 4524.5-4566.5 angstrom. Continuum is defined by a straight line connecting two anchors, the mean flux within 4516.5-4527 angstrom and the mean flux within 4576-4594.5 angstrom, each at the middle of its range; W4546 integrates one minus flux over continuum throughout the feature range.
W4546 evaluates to 1.10 angstrom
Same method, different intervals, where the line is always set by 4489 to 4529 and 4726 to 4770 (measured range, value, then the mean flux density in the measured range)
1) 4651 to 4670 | 0.1 angstrom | 110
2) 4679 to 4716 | 2.1 angstrom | 105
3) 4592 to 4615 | 0.9 angstrom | 104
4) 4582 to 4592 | -0.5 angstrom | 114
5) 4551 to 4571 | 0.3 angstrom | 106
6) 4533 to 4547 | 1.0 angstrom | 99.1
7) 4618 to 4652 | 0.4 angstrom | 108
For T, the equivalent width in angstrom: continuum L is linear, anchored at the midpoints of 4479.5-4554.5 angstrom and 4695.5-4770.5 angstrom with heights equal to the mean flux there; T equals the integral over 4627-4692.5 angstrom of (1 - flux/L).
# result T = -0.9 angstrom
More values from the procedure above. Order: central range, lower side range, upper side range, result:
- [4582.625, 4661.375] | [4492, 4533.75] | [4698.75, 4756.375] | -0.13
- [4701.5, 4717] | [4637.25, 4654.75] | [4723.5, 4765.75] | 1.12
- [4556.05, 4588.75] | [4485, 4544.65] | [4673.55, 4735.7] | -1.22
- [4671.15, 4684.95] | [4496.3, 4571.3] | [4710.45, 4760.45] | 0.36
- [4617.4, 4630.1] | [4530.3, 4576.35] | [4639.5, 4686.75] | -0.52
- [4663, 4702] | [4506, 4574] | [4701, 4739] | 0.13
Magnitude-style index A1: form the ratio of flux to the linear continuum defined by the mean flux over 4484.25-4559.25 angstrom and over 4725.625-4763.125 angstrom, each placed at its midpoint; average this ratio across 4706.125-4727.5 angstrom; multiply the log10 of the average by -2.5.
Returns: 0.06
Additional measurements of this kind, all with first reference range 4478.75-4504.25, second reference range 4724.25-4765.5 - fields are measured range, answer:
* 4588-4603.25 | 0.07 mag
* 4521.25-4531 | 0.05 mag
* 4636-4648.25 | 0.01 mag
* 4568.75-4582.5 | -0.03 mag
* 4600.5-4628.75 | -0.02 mag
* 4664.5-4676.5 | 0.03 mag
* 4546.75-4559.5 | 0.00 mag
